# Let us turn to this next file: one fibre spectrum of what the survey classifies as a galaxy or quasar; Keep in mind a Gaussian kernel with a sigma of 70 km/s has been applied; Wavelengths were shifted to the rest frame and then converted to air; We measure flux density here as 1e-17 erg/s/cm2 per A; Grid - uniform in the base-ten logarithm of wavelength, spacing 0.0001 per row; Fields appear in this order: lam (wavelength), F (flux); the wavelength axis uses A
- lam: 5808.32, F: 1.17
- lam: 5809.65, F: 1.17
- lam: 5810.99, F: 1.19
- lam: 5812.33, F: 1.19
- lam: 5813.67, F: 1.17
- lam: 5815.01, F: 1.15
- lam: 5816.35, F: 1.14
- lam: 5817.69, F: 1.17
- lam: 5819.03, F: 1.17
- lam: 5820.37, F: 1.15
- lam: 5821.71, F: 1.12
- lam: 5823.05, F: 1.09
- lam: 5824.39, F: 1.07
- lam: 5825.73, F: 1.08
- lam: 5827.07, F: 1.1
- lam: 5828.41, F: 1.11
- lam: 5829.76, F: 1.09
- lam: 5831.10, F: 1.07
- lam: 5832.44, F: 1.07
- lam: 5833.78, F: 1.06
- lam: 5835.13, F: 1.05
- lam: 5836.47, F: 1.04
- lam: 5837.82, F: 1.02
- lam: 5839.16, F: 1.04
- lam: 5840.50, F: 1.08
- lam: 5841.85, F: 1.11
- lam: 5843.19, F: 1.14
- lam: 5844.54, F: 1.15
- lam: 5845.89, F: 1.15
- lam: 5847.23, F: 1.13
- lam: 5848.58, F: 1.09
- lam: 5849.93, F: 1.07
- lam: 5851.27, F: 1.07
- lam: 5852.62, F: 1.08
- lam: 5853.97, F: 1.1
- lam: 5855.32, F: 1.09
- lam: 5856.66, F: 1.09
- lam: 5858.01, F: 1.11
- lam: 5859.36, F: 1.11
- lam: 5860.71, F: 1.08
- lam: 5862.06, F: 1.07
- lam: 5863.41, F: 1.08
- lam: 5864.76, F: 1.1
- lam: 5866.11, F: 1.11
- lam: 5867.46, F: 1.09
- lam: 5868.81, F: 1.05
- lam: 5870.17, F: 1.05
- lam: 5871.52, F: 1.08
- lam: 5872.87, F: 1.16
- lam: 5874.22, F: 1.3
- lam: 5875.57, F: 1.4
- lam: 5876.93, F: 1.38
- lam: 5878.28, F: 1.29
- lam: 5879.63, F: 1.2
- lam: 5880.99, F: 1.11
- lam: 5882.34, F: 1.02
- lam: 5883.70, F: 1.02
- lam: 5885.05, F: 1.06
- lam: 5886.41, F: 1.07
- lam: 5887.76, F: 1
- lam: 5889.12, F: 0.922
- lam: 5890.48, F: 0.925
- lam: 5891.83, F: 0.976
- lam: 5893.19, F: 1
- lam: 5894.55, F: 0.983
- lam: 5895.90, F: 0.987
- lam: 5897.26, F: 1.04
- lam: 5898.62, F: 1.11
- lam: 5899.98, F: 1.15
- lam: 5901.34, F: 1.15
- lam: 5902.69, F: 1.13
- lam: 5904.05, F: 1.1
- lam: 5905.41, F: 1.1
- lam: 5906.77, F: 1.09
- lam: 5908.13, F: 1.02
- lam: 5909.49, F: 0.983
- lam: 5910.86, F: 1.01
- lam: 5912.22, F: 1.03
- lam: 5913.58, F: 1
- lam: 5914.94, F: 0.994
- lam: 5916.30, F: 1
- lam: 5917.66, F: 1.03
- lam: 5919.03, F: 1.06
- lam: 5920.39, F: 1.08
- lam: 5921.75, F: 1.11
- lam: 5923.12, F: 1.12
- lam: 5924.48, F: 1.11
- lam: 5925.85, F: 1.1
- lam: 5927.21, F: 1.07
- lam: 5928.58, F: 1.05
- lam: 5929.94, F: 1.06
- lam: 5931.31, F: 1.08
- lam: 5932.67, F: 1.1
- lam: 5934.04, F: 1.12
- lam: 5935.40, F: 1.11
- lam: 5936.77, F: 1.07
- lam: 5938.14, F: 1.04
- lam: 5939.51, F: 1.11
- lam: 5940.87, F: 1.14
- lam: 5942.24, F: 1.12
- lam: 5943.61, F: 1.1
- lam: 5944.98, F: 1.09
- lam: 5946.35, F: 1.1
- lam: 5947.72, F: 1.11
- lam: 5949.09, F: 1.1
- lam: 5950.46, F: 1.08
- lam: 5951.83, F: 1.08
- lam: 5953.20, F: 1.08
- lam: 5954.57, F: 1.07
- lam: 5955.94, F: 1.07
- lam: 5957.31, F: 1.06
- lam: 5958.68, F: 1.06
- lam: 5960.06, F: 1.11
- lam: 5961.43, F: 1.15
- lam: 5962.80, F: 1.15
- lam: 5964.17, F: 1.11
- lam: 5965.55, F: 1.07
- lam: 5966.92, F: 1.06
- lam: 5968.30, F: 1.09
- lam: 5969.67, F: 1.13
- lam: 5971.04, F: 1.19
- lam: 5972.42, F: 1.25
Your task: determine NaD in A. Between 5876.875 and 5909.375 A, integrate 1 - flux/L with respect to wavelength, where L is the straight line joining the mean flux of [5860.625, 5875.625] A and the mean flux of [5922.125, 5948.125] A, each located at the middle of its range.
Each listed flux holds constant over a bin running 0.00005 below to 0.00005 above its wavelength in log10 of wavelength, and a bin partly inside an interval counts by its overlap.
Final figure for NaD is 1.3 A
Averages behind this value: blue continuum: 1.12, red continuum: 1.09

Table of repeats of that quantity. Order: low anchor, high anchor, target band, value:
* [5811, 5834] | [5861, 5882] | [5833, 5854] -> 1.0 A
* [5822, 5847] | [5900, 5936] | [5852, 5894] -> -0.8 A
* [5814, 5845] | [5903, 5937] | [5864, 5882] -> -1.5 A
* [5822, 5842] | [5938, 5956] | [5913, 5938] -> 0.5 A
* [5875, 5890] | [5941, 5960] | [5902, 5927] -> 1.1 A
